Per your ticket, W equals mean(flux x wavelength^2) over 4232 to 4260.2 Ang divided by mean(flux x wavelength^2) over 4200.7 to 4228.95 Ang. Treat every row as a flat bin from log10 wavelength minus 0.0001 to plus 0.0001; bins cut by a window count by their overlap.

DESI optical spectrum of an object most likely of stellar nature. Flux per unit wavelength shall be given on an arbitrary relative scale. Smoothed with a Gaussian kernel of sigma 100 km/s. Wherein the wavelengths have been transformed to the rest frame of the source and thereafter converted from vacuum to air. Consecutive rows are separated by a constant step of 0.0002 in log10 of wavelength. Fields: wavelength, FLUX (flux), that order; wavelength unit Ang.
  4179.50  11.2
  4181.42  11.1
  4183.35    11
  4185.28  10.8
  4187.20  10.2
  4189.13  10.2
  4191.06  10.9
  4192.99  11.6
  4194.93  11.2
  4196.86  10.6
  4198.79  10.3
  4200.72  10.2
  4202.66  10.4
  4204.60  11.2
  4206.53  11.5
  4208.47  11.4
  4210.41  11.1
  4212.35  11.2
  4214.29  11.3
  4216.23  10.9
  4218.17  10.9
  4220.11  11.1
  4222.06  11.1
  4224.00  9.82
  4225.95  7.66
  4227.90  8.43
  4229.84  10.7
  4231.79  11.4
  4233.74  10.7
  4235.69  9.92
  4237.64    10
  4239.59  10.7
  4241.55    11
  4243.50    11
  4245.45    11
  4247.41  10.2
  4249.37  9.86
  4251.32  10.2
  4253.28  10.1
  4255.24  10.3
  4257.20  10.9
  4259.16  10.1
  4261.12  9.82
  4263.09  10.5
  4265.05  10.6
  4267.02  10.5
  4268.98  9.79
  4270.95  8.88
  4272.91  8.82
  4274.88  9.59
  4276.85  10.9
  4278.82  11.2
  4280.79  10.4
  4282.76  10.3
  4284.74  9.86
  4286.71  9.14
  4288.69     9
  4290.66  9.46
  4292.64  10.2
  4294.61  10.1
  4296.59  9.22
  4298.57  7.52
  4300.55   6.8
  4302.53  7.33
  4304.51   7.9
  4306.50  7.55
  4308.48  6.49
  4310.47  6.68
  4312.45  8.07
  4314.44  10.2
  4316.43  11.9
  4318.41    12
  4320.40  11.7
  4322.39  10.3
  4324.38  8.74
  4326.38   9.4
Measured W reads 1.0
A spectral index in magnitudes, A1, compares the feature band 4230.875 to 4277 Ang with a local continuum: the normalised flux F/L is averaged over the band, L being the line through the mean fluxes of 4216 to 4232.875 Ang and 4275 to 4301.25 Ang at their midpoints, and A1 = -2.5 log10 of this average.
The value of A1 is -0.038 mag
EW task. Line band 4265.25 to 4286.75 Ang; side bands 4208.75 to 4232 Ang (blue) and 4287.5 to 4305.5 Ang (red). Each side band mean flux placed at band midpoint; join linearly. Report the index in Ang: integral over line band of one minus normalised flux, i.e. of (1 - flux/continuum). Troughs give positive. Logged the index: -2.10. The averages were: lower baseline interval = 10.5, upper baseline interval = 8.62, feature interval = 10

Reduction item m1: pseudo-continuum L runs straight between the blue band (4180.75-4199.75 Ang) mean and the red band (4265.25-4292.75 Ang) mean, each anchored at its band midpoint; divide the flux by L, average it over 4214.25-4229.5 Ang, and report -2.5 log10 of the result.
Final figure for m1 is 0.04 mag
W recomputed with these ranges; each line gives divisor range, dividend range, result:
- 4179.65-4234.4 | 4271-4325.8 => 0.91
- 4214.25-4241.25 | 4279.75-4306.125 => 0.90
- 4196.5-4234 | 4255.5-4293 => 0.97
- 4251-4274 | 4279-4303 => 0.93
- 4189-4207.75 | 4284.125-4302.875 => 0.86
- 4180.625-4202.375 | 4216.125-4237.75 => 0.97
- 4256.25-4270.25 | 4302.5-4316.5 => 0.80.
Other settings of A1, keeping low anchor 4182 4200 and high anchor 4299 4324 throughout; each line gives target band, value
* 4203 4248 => -0.04 mag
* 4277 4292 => -0.07 mag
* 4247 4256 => -0.03 mag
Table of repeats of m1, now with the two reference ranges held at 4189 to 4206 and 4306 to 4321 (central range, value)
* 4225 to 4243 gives 0.02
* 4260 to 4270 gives -0.03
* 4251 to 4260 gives -0.03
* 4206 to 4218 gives -0.06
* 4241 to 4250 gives -0.05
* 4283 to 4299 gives 0.02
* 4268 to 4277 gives 0.04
